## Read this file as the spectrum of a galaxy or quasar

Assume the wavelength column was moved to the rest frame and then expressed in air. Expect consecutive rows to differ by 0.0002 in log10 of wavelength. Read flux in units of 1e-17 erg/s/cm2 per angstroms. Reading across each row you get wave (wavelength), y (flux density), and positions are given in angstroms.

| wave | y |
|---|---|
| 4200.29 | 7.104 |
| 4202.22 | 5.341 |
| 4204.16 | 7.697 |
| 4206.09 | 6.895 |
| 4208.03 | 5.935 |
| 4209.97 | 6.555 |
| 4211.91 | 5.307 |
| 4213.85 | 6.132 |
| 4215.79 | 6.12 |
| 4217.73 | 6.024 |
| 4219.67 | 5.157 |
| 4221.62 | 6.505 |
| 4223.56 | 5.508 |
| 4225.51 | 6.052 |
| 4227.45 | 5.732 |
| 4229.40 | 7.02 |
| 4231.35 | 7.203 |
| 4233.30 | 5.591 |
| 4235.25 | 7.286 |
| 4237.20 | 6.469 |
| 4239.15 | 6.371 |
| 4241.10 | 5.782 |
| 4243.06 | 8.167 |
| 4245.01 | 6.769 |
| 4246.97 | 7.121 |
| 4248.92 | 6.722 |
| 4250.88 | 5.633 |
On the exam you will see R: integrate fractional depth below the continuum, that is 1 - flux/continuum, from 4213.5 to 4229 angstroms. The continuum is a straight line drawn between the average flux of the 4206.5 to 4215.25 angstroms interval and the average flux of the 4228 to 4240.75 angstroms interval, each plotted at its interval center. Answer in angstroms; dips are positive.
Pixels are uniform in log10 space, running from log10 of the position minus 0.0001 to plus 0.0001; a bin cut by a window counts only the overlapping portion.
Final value 0.9 angstroms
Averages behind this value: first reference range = 6.04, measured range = 5.94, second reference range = 6.58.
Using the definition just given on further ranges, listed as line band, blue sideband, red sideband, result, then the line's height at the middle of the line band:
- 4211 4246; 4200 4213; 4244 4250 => 1.84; 6.64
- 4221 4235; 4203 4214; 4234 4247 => 0.80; 6.66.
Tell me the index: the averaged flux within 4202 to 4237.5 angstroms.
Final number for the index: 6.25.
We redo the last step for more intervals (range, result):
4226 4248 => 6.67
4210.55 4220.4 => 5.8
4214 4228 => 5.89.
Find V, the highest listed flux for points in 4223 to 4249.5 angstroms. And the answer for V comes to 8.167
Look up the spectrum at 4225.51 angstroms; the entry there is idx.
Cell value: 6.052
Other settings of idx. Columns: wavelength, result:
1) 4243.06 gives 8.167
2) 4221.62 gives 6.505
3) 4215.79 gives 6.12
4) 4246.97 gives 7.121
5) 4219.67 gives 5.157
